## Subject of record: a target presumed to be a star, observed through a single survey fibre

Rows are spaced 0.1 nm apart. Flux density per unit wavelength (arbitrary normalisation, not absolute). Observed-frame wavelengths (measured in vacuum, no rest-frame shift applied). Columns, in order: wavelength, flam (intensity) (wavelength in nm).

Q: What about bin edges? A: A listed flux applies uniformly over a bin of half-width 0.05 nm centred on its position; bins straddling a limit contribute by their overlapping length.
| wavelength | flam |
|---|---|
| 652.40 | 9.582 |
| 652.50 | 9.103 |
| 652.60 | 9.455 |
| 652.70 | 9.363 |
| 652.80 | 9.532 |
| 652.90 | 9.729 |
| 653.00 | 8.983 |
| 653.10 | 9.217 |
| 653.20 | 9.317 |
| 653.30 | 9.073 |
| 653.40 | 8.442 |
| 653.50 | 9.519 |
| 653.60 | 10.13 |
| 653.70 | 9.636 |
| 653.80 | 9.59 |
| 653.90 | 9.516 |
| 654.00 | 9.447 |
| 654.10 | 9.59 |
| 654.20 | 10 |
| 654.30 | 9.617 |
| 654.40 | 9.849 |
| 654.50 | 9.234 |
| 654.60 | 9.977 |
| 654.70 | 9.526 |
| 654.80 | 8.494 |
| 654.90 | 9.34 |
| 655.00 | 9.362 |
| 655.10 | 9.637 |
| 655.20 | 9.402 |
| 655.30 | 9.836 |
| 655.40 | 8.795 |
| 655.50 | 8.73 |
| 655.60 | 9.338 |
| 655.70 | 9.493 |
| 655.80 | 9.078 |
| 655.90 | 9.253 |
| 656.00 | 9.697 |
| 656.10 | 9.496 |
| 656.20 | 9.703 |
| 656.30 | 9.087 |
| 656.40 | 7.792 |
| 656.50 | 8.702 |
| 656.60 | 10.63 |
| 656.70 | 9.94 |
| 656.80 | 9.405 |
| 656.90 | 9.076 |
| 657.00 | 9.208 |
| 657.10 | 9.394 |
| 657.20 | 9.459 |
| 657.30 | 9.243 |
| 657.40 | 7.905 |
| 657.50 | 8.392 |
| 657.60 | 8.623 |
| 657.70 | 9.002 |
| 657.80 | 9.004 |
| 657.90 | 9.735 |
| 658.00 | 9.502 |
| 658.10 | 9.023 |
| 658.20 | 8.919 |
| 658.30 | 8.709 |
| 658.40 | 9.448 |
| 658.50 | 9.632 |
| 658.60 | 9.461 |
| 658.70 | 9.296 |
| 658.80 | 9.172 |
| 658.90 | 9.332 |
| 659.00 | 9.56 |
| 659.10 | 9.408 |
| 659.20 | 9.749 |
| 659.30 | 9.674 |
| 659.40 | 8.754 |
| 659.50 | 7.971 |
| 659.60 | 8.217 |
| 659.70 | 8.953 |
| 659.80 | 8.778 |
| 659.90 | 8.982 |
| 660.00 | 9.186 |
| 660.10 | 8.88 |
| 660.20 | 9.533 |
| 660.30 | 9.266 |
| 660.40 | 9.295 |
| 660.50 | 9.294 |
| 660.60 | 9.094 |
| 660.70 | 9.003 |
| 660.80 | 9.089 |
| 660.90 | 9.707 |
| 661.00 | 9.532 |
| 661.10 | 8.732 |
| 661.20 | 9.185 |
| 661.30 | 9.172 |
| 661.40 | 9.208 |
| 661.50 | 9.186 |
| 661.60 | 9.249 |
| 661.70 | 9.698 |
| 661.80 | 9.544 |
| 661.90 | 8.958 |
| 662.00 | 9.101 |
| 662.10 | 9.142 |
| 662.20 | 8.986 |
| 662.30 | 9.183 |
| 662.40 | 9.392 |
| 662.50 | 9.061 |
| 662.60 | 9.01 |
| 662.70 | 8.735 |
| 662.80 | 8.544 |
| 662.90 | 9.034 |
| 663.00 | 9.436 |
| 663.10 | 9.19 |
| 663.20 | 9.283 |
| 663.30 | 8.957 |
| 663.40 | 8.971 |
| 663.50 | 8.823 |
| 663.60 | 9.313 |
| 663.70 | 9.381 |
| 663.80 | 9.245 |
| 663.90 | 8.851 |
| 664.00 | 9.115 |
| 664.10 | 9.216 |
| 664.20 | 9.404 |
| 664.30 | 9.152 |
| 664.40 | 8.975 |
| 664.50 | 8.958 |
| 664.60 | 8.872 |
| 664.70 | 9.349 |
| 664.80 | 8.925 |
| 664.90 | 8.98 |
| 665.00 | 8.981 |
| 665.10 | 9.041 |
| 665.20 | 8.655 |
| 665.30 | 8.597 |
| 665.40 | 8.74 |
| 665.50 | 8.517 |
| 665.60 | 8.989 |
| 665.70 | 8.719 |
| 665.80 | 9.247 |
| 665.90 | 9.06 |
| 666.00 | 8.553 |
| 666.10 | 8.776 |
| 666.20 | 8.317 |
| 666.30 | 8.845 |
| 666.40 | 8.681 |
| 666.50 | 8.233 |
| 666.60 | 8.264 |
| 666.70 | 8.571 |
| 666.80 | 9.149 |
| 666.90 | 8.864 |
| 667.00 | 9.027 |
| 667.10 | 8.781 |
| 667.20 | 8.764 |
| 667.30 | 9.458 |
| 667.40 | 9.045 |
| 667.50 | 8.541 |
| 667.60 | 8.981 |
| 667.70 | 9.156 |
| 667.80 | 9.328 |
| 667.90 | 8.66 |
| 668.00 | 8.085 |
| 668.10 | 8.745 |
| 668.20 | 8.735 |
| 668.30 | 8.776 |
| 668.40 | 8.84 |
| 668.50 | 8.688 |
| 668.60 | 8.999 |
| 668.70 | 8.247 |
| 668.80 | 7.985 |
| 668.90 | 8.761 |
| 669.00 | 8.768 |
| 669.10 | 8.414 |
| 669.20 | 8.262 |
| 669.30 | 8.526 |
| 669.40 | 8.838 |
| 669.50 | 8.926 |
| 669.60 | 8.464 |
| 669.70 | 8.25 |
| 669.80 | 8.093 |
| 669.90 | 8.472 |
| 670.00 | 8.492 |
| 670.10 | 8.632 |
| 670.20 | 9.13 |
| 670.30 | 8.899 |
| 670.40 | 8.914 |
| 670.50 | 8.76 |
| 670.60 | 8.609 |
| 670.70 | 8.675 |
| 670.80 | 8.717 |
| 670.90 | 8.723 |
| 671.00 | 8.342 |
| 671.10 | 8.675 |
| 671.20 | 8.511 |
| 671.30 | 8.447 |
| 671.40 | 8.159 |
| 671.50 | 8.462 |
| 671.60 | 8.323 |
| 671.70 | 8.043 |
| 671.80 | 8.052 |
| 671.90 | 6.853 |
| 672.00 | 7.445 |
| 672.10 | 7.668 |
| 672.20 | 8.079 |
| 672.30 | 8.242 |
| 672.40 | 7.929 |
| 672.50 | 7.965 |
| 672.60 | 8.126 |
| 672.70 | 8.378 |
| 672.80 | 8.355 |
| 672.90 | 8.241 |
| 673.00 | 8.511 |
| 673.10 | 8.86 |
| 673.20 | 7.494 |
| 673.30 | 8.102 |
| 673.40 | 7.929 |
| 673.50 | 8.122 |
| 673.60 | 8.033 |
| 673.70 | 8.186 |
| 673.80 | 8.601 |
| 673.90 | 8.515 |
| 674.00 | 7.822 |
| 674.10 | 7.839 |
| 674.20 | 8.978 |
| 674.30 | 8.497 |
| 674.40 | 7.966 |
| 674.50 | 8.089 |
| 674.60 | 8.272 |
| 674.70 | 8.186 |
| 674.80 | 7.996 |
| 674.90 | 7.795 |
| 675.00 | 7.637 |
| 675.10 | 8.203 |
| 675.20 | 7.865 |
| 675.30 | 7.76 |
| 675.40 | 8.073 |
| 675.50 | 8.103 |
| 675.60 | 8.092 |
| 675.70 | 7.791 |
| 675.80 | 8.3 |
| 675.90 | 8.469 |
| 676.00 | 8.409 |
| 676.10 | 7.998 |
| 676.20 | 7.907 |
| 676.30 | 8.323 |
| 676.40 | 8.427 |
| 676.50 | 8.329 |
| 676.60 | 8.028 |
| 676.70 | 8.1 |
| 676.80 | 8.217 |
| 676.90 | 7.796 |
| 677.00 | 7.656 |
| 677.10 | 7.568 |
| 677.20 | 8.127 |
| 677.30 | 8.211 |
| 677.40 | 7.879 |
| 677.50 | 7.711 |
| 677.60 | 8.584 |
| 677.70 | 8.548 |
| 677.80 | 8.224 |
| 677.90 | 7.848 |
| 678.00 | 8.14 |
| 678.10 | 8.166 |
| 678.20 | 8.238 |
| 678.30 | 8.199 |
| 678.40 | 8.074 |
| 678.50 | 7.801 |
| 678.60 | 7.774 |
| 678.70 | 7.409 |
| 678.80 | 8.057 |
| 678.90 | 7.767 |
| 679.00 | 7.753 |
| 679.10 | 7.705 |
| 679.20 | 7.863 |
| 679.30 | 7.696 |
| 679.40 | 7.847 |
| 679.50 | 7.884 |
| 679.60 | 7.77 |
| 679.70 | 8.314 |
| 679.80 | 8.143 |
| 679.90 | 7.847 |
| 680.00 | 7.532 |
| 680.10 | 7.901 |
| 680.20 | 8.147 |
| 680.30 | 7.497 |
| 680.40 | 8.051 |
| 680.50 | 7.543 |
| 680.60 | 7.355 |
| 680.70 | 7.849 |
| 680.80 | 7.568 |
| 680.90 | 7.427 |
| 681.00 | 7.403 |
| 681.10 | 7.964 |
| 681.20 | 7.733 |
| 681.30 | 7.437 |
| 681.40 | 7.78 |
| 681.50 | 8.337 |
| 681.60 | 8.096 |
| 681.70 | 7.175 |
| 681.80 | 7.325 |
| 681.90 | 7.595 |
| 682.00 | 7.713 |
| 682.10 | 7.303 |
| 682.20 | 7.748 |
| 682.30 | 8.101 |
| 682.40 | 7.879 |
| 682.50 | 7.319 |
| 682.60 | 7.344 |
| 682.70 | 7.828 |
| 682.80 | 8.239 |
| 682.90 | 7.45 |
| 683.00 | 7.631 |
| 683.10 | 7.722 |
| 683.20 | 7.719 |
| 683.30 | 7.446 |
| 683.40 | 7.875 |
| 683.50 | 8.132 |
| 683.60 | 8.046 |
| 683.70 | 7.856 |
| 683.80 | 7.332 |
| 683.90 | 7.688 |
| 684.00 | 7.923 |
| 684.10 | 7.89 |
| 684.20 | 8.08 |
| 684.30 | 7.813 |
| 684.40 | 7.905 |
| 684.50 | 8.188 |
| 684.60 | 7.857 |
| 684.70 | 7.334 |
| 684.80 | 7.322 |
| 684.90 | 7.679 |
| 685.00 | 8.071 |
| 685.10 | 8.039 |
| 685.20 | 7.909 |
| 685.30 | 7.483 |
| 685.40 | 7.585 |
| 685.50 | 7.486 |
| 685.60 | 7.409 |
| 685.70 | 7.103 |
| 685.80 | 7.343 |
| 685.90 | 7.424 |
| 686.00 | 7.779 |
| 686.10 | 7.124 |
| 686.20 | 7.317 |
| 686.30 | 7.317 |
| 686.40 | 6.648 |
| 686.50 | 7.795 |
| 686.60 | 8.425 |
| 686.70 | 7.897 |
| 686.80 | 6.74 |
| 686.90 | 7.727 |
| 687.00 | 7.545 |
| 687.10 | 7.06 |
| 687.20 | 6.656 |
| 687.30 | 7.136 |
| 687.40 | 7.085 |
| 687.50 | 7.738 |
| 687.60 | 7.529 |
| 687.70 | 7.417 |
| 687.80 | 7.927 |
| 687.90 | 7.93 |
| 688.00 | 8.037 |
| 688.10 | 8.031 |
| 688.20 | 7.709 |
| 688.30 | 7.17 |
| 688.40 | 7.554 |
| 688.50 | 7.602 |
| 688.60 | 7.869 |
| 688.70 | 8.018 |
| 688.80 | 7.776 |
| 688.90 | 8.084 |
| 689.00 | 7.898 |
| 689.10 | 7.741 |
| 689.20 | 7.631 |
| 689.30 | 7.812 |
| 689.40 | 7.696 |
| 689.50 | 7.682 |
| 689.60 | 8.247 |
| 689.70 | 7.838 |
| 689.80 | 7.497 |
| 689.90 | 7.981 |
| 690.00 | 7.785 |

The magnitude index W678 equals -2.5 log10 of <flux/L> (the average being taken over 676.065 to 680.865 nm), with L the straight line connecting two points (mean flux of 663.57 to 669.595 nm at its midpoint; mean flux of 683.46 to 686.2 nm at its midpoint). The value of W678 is 0.02 mag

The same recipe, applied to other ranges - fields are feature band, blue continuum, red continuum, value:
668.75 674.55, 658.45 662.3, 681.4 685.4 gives 0.02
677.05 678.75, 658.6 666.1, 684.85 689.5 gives 0.02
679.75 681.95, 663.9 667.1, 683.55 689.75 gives 0.04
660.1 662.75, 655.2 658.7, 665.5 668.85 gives -0.02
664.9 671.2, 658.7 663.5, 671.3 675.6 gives -0.02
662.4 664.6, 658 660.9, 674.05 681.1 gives -0.02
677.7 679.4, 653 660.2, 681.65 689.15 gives 0.01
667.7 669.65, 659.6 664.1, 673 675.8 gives -0.01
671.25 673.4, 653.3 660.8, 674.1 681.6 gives 0.03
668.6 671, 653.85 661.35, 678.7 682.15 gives -0.02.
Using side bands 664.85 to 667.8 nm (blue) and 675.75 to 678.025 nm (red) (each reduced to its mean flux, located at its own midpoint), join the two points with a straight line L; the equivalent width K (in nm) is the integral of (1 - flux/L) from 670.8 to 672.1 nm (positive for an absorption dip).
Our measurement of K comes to 0.05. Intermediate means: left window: 8.82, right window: 8.12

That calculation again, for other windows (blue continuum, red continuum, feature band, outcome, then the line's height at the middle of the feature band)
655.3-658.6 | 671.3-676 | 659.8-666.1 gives -0.21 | 8.8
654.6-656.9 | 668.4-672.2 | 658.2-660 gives 0.00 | 9.11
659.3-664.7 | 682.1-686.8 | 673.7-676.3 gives 0.04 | 8.27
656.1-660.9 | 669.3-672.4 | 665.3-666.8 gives 0.00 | 8.69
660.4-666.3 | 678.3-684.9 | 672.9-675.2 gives 0.04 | 8.3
